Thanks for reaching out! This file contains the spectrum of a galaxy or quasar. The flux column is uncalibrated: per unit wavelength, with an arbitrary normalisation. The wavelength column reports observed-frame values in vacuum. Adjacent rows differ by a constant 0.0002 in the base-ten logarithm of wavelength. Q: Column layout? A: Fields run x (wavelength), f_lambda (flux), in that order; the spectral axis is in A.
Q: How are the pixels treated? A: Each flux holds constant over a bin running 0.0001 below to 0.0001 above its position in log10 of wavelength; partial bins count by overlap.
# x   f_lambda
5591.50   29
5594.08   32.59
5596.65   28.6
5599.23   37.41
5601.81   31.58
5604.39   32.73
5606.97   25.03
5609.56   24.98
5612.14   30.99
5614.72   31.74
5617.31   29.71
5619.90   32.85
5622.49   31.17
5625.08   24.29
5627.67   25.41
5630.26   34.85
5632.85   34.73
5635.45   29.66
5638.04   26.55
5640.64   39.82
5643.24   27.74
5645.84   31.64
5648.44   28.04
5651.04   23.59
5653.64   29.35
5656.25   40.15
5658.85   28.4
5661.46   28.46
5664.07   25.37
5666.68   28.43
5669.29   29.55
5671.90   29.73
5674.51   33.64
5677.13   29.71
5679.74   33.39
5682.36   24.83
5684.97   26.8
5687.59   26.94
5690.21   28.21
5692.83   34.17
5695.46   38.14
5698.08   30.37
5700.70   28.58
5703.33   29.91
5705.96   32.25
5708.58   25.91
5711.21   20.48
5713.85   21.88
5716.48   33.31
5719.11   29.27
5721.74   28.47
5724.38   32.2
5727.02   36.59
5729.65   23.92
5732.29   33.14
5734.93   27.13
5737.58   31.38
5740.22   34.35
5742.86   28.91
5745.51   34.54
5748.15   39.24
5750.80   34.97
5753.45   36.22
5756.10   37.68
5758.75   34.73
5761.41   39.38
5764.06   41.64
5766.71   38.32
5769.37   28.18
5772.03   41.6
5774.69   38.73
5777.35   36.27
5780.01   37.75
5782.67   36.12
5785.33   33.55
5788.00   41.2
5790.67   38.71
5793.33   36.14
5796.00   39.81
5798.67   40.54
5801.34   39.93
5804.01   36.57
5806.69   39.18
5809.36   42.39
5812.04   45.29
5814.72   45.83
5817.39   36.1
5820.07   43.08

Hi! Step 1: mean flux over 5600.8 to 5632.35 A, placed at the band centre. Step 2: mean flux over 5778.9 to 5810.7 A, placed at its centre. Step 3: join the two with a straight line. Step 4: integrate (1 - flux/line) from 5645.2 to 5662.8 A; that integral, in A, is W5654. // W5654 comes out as 0.9 A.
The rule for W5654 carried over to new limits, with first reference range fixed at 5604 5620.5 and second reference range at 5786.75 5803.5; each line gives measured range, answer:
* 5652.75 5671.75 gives 1.3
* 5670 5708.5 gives 3.7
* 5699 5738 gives 6.9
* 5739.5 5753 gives 0.8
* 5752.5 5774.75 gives 0.1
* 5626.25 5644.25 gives -0.4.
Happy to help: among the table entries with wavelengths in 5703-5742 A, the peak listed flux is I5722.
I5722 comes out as 36.59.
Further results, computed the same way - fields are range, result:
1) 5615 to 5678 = 40.15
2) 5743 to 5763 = 39.38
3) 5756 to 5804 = 41.64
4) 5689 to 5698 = 38.14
